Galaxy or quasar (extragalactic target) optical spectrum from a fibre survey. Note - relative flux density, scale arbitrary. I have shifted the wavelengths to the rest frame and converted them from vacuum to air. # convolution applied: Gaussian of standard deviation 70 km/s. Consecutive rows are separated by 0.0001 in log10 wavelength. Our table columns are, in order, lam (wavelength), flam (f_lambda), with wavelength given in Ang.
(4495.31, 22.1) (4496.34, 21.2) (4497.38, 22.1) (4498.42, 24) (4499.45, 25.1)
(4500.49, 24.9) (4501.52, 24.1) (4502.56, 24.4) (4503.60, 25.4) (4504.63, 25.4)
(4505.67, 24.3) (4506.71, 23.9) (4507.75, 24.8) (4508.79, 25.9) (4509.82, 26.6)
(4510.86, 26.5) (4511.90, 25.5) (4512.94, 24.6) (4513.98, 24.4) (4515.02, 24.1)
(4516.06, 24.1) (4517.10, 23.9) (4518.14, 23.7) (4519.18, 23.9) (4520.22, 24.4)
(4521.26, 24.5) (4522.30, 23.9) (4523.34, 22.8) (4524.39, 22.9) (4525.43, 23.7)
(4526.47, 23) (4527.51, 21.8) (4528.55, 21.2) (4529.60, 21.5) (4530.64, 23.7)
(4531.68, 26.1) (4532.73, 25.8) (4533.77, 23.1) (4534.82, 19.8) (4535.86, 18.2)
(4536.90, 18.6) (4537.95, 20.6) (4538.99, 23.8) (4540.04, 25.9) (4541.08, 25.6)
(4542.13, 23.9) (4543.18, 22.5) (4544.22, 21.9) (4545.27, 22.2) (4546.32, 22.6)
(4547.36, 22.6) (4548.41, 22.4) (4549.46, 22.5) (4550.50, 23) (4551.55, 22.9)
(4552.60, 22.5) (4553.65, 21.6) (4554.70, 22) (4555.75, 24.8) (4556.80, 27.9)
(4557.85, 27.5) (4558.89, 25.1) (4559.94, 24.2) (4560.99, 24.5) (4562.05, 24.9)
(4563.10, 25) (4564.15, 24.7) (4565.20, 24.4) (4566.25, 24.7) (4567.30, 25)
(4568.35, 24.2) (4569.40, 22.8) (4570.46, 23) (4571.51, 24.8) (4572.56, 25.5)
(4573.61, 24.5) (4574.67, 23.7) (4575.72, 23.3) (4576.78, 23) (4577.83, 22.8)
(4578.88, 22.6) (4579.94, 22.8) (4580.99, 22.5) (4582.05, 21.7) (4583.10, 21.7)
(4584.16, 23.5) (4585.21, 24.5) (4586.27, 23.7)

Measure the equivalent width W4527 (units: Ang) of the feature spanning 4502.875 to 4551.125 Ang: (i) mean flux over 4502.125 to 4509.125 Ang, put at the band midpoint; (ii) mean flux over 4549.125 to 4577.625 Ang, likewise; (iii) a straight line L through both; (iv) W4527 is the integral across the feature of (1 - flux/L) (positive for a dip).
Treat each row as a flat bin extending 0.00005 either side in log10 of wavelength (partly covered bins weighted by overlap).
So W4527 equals 2.11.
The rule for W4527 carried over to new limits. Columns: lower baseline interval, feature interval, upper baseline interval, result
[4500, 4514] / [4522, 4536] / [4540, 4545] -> 0.8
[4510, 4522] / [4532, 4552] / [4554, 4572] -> 1.7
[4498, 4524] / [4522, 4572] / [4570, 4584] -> 1.0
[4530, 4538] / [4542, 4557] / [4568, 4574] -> 0.0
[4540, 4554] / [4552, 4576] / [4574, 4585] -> -1.6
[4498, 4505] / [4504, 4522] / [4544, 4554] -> -0.4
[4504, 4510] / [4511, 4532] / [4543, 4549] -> 0.3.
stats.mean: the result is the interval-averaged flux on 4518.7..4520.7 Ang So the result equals 24.2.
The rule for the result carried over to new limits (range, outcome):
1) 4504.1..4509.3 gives 24.9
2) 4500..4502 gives 24.6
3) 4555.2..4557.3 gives 26.3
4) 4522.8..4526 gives 23.1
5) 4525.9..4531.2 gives 22.3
